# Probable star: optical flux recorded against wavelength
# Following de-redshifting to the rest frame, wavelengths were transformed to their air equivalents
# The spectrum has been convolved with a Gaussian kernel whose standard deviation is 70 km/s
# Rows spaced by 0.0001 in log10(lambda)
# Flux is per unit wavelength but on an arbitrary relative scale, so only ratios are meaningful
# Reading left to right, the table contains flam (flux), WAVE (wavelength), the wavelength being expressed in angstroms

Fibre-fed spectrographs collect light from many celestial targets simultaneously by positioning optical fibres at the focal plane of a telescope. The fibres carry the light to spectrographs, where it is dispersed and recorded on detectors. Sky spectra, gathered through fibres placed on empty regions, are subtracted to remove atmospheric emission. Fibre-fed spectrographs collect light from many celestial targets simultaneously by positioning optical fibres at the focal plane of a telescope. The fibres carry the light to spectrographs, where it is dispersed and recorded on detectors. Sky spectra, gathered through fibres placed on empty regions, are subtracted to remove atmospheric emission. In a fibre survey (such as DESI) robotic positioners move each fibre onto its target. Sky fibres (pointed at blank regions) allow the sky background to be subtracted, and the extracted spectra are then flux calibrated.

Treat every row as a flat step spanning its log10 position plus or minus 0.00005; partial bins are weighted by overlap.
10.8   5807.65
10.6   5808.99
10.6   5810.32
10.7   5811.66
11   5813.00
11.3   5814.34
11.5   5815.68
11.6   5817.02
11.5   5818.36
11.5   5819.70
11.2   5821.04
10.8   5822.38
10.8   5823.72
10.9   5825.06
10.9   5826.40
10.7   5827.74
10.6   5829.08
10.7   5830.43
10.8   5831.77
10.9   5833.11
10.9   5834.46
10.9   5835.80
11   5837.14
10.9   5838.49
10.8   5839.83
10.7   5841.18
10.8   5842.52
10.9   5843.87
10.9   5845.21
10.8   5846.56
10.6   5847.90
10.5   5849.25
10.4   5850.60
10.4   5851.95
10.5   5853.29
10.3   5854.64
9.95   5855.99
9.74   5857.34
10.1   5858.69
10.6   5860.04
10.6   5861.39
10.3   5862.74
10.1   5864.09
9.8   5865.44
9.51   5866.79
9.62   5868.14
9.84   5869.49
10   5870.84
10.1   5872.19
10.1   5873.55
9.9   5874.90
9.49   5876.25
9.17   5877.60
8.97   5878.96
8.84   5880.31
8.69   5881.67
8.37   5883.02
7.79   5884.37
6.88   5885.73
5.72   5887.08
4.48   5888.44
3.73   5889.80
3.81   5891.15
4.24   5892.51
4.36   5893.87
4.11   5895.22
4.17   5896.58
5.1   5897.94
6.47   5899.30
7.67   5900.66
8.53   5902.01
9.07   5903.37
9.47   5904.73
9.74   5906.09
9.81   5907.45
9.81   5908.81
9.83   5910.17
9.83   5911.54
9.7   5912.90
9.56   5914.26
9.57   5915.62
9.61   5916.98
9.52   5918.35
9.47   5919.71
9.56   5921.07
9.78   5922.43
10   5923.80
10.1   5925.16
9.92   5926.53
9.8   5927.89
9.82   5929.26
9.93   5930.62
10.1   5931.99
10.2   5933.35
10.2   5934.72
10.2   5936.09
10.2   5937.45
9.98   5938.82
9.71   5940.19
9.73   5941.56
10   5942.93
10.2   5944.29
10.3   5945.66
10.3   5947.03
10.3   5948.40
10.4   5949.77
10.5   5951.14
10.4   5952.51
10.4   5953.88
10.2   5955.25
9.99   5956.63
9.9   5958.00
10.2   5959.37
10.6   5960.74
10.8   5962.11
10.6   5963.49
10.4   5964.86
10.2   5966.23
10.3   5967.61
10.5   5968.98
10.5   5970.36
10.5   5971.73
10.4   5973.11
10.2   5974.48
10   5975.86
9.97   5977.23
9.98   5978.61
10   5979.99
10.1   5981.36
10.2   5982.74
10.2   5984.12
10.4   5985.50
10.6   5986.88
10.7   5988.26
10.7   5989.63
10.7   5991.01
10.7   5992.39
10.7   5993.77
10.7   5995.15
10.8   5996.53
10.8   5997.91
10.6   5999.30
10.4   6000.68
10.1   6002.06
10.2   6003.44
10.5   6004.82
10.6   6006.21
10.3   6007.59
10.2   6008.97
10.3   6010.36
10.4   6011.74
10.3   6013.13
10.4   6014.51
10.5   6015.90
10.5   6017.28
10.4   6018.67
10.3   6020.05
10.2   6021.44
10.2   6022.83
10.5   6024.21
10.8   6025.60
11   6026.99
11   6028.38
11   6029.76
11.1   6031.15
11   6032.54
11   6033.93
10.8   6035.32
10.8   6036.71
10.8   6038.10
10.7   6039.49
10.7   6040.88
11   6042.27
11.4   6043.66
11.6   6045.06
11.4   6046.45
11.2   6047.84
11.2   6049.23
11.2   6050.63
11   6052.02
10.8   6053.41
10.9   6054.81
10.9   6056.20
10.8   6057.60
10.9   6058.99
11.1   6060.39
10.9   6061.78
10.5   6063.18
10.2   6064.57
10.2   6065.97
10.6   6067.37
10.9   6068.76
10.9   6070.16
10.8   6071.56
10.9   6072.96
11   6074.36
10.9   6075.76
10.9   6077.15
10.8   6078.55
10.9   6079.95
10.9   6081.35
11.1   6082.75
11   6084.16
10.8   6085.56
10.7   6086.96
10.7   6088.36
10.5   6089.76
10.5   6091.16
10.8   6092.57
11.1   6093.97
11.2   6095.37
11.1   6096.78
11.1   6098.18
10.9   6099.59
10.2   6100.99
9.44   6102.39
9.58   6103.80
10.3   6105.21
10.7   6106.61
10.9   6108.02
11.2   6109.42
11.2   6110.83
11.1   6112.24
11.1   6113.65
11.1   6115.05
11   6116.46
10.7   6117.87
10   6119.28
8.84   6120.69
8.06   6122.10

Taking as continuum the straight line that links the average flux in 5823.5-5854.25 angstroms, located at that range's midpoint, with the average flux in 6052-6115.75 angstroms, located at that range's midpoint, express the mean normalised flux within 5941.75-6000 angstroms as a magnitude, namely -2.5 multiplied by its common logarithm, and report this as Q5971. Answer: 0.040 mag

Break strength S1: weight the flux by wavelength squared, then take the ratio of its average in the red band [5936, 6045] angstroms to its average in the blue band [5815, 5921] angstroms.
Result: 1.16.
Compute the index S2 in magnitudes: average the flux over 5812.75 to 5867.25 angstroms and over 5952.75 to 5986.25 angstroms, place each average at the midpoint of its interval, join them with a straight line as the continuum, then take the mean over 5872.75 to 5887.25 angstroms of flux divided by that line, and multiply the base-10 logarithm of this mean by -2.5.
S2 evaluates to 0.22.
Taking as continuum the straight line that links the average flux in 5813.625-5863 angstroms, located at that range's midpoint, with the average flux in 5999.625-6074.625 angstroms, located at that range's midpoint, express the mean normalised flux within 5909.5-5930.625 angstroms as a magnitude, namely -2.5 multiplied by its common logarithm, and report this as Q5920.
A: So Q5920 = 0.107 mag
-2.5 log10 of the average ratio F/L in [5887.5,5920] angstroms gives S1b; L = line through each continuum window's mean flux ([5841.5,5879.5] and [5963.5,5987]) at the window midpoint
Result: 0.33 mag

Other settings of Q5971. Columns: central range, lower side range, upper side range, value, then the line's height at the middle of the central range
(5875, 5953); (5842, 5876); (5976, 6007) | 0.18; 10.3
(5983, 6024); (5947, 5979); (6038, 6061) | 0.02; 10.7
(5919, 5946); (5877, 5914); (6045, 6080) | -0.22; 8.15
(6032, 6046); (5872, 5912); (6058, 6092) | -0.09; 10.1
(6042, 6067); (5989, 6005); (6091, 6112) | -0.03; 10.6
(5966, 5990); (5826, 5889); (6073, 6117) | 0.01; 10.3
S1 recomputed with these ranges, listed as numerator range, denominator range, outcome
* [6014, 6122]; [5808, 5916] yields 1.22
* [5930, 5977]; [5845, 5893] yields 1.17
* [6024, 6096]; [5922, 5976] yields 1.11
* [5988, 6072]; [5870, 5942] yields 1.30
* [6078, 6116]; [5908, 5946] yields 1.15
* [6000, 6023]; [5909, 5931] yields 1.09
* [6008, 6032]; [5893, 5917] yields 1.36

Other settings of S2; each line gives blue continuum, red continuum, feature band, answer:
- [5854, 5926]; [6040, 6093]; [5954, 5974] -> -0.09 mag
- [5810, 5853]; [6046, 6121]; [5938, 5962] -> 0.07 mag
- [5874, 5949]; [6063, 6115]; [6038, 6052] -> -0.09 mag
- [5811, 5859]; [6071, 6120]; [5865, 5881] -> 0.13 mag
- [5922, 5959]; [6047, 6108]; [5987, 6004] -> -0.02 mag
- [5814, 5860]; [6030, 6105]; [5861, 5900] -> 0.37 mag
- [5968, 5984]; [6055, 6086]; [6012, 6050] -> -0.02 mag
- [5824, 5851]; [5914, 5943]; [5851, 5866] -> 0.04 mag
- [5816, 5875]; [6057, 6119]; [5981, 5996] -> 0.02 mag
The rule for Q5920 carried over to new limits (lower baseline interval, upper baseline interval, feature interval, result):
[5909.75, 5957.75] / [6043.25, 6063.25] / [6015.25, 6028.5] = 0.026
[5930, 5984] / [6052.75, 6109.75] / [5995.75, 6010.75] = -0.002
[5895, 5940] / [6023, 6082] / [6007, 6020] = 0.004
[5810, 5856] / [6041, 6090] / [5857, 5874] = 0.085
